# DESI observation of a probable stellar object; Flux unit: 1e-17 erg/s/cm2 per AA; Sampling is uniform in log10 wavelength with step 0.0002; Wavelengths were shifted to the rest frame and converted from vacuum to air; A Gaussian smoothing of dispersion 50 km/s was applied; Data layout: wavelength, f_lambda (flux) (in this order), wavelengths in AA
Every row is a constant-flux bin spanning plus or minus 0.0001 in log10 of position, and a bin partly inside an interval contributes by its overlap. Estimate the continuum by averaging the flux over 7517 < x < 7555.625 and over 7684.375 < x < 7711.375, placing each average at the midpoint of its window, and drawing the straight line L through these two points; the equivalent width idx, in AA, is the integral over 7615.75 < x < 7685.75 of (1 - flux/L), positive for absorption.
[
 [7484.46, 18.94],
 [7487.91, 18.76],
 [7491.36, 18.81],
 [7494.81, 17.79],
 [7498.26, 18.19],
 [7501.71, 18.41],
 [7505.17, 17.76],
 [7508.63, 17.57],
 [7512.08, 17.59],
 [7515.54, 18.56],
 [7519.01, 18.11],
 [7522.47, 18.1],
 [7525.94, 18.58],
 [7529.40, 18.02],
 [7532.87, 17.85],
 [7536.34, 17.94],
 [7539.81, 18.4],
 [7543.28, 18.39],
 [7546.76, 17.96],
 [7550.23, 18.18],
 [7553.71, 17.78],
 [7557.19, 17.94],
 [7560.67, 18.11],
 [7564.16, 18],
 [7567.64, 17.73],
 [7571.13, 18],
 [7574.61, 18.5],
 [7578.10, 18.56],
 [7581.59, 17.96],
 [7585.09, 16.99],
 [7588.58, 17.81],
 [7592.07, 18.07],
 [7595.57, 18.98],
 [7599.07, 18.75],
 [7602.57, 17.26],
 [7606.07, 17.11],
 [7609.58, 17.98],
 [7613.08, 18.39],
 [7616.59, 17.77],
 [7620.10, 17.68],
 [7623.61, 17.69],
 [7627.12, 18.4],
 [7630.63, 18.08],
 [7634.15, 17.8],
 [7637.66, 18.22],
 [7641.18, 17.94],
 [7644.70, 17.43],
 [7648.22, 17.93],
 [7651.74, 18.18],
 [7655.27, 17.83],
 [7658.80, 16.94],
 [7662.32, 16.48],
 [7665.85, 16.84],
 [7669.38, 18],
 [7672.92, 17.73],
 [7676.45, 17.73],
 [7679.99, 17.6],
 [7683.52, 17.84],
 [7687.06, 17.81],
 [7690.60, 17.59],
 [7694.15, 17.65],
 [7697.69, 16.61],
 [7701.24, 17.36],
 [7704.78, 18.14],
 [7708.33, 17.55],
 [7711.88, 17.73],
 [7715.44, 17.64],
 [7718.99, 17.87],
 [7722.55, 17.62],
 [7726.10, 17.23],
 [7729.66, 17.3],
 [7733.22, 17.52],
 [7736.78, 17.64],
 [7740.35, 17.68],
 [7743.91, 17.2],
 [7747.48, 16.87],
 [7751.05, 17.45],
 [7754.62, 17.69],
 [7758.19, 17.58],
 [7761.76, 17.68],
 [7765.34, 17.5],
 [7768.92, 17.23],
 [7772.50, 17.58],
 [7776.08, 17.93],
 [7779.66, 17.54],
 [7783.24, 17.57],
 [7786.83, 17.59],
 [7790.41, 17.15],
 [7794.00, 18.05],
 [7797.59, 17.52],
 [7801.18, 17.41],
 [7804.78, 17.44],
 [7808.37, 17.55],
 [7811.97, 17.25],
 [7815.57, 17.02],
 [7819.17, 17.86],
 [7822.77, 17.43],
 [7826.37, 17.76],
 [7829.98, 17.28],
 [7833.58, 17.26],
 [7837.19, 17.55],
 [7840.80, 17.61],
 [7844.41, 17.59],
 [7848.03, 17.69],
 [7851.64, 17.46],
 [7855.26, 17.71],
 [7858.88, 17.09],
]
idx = 0.0 AA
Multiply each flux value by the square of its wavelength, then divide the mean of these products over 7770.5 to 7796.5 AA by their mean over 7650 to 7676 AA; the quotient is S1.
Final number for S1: 1.04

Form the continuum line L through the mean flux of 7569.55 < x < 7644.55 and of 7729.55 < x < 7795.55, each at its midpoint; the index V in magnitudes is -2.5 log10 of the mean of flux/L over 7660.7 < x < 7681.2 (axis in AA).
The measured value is 0.02 mag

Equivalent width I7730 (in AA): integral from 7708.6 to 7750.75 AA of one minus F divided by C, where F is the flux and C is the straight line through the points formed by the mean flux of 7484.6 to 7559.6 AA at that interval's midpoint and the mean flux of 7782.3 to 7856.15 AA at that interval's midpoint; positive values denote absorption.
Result 0.5 AA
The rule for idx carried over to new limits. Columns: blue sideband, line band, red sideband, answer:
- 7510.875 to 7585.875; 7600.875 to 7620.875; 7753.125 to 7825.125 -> 0.26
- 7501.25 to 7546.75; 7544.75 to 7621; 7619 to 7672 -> -0.37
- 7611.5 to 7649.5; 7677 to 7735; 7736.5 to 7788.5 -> 0.40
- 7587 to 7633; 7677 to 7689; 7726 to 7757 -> -0.05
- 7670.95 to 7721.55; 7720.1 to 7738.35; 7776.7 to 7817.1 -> 0.11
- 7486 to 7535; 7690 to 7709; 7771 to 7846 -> 0.30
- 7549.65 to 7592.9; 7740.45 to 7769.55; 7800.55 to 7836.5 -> 0.24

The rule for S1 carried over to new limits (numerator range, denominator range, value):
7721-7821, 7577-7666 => 1.02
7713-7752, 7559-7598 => 1.01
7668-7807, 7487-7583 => 1.02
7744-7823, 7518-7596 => 1.03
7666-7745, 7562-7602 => 1.00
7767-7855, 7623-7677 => 1.03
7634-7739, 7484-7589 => 1.01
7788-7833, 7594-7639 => 1.02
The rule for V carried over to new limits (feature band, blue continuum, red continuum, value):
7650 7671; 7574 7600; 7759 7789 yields 0.03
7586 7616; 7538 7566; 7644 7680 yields -0.01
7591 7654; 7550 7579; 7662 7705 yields -0.01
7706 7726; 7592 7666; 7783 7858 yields 0.00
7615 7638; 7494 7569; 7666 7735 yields -0.01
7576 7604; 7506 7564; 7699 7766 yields -0.01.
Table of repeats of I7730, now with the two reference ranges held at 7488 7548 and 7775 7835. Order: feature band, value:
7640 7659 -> 0.1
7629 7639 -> -0.1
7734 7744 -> 0.1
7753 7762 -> 0.0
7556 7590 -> 0.1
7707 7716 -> 0.0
